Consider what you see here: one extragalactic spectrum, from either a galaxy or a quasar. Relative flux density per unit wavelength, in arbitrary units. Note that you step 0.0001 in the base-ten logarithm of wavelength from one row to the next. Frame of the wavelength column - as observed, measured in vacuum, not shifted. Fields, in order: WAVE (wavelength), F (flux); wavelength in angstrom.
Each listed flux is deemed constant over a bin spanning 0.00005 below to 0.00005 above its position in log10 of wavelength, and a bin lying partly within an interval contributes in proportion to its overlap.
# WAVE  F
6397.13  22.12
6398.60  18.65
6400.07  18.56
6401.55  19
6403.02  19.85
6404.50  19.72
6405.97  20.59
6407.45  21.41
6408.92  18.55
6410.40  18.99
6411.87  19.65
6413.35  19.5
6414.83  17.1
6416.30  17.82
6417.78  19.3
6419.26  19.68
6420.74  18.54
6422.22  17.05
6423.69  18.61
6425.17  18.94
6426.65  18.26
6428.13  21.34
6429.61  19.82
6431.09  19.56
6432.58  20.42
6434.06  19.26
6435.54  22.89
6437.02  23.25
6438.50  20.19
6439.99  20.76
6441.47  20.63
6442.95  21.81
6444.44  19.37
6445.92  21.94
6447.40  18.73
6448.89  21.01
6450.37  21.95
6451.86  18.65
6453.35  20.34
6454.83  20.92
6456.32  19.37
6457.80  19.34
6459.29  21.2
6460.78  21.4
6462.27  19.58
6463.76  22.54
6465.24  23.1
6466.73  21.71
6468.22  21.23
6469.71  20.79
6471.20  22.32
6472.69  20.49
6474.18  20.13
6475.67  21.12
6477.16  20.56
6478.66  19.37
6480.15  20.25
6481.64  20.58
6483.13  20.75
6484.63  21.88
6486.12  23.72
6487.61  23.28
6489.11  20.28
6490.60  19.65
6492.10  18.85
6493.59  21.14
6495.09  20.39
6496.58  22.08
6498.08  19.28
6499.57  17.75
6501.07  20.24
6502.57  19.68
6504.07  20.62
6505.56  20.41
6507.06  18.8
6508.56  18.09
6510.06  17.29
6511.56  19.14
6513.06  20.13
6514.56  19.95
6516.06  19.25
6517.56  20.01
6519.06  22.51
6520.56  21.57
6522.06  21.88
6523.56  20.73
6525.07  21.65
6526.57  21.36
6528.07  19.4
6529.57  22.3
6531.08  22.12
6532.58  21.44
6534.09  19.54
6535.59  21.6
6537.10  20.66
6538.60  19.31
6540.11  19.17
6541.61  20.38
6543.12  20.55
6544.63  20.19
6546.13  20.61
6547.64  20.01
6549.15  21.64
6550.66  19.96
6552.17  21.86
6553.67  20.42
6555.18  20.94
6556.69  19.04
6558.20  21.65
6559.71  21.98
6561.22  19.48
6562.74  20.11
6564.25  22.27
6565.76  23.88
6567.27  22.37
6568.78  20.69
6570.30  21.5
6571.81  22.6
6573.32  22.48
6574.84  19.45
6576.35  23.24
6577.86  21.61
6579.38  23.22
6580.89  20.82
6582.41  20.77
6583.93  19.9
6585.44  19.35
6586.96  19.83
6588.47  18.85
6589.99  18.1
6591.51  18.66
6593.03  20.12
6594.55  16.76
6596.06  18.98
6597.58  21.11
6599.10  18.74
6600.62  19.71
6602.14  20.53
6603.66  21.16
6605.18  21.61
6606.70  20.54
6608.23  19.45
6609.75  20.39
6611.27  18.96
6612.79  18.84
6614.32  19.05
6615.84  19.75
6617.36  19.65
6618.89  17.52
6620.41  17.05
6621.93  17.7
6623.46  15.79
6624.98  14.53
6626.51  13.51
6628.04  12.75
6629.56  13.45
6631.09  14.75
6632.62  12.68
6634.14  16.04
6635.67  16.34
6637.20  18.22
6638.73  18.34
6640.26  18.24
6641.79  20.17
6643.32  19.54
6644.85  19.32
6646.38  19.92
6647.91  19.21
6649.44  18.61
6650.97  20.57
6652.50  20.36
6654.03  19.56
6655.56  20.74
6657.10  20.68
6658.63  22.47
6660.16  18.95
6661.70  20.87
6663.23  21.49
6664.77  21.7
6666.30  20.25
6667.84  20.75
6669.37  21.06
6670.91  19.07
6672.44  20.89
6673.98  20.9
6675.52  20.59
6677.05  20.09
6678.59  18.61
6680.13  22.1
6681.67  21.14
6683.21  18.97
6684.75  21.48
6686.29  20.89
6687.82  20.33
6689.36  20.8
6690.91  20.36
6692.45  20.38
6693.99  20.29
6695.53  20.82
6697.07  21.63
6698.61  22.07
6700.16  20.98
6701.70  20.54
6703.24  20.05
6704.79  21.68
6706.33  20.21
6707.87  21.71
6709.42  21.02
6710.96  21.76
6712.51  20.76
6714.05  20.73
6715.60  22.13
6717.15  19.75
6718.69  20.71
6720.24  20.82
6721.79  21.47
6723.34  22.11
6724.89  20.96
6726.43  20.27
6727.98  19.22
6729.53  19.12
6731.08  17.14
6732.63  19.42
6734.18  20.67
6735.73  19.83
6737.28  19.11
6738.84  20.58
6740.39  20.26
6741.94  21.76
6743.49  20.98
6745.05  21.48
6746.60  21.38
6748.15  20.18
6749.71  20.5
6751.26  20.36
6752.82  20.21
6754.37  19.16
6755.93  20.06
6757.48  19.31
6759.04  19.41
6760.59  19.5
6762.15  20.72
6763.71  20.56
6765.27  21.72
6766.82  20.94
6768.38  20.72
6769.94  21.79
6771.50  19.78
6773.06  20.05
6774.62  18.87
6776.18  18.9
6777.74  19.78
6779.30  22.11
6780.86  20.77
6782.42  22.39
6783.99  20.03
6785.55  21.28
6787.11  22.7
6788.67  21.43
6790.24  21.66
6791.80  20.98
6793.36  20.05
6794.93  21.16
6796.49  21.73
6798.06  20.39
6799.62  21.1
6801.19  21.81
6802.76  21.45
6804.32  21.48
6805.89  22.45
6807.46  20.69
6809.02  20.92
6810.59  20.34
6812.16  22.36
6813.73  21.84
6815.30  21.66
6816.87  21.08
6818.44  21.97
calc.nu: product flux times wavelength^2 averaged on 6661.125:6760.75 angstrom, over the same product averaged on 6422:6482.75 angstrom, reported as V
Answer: 1.1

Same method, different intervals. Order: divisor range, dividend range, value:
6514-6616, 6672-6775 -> 1.05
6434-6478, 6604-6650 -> 0.89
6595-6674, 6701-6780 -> 1.12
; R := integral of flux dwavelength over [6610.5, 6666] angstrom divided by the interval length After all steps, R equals 18.3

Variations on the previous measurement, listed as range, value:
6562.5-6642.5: 19.1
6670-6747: 20.6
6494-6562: 20.4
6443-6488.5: 20.9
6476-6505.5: 20.5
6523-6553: 20.7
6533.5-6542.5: 20.1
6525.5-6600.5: 20.6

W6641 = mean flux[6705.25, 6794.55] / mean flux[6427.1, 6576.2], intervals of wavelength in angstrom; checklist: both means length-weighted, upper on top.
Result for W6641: 1.0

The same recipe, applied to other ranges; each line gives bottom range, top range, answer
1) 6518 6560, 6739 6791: 0.99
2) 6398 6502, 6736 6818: 1.03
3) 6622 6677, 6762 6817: 1.13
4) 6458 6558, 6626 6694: 0.94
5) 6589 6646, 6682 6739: 1.14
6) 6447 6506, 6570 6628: 0.94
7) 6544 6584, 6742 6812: 0.98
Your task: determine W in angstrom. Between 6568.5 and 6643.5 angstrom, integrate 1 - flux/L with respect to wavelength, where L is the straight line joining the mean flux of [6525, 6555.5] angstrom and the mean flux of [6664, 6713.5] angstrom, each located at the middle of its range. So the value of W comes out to 6.8 angstrom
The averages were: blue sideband 20.7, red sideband 20.7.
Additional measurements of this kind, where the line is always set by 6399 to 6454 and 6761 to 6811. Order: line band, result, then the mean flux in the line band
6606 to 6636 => 5.1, 16.9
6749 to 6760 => 0.5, 19.9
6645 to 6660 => 0.3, 20.2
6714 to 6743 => 0.6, 20.3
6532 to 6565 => -0.6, 20.6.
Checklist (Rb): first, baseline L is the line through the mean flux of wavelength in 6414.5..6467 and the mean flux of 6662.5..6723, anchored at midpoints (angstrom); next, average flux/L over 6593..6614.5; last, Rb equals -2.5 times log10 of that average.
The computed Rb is 0.05 mag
